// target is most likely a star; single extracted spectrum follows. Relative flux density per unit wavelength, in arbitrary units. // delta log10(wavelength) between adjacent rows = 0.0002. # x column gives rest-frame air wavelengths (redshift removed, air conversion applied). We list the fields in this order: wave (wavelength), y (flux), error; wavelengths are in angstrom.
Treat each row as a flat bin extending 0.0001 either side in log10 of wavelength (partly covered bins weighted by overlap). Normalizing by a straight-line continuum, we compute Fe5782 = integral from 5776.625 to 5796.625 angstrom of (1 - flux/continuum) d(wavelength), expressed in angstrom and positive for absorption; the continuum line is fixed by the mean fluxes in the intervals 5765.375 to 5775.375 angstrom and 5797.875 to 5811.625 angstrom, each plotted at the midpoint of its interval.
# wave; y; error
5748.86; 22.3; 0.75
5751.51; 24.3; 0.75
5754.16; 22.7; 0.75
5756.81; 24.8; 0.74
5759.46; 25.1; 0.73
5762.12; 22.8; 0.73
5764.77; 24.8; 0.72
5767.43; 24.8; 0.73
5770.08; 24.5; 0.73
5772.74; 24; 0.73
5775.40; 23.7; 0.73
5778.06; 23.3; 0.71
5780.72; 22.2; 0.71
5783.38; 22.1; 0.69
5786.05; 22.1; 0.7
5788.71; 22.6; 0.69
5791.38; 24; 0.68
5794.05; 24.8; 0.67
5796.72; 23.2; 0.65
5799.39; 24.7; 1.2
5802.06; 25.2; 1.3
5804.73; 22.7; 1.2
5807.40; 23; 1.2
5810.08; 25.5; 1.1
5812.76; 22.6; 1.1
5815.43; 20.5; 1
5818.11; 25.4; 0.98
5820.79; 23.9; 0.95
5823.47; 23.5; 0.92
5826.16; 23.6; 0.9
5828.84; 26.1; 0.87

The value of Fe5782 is 1.0 angstrom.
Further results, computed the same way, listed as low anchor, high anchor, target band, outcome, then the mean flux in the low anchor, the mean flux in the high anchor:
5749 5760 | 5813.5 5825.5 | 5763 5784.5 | 0.1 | 24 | 23.3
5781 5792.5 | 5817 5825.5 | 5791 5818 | -0.3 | 22.6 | 24.2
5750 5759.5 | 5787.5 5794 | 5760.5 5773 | -0.2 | 24.1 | 23.6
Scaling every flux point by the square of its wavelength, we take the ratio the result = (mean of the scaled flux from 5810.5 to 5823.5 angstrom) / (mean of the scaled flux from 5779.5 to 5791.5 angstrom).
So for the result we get 1.0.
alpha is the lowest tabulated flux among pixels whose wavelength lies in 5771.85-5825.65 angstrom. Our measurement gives 20.5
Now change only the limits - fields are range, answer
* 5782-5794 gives 22.1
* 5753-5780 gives 22.7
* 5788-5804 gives 22.6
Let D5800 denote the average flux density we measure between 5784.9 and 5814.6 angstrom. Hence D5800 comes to 23.6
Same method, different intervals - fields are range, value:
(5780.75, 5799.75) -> 23.2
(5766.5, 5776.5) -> 24.2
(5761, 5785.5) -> 23.5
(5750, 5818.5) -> 23.6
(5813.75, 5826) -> 23.3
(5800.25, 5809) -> 23.8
